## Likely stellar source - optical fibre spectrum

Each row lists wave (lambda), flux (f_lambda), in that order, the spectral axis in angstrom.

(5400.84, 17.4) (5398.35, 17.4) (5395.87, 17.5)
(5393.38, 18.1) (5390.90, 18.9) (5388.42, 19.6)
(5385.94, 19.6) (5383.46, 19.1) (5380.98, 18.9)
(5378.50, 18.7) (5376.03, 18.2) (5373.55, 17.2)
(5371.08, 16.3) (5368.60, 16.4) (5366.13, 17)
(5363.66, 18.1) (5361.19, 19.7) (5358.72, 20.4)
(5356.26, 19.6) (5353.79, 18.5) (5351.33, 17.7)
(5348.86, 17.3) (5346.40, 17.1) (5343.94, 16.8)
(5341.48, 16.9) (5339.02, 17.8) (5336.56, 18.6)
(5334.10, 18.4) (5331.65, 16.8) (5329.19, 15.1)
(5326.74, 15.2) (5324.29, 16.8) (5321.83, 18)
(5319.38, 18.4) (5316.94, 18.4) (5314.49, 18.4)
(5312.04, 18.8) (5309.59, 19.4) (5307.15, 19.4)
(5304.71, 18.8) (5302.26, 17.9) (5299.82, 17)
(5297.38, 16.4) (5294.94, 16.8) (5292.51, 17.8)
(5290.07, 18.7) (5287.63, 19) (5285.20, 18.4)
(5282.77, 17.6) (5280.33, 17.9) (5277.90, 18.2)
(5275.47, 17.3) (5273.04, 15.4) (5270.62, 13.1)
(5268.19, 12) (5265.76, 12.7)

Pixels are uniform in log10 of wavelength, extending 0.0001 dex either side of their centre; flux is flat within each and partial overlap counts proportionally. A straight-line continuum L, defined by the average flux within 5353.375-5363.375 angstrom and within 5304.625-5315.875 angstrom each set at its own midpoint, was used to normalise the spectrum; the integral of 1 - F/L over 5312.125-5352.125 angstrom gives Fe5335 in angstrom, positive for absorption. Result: 3.8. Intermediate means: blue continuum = 19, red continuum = 19.5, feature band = 17.4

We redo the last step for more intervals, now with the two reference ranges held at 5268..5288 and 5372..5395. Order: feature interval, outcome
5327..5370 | 0.68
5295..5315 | -1.15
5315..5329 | 0.20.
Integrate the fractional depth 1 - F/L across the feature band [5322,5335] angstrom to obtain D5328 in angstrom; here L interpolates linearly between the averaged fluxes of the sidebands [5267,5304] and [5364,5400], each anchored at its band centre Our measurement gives 0.7 angstrom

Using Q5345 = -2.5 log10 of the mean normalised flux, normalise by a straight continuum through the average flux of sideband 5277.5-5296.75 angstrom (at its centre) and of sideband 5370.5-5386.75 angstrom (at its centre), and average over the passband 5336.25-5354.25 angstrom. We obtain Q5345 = 0.04 mag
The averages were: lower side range 18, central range 17.5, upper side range 18.3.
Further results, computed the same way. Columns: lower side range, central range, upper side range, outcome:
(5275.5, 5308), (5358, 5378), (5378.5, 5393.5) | 0.058 mag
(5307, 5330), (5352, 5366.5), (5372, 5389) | -0.034 mag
